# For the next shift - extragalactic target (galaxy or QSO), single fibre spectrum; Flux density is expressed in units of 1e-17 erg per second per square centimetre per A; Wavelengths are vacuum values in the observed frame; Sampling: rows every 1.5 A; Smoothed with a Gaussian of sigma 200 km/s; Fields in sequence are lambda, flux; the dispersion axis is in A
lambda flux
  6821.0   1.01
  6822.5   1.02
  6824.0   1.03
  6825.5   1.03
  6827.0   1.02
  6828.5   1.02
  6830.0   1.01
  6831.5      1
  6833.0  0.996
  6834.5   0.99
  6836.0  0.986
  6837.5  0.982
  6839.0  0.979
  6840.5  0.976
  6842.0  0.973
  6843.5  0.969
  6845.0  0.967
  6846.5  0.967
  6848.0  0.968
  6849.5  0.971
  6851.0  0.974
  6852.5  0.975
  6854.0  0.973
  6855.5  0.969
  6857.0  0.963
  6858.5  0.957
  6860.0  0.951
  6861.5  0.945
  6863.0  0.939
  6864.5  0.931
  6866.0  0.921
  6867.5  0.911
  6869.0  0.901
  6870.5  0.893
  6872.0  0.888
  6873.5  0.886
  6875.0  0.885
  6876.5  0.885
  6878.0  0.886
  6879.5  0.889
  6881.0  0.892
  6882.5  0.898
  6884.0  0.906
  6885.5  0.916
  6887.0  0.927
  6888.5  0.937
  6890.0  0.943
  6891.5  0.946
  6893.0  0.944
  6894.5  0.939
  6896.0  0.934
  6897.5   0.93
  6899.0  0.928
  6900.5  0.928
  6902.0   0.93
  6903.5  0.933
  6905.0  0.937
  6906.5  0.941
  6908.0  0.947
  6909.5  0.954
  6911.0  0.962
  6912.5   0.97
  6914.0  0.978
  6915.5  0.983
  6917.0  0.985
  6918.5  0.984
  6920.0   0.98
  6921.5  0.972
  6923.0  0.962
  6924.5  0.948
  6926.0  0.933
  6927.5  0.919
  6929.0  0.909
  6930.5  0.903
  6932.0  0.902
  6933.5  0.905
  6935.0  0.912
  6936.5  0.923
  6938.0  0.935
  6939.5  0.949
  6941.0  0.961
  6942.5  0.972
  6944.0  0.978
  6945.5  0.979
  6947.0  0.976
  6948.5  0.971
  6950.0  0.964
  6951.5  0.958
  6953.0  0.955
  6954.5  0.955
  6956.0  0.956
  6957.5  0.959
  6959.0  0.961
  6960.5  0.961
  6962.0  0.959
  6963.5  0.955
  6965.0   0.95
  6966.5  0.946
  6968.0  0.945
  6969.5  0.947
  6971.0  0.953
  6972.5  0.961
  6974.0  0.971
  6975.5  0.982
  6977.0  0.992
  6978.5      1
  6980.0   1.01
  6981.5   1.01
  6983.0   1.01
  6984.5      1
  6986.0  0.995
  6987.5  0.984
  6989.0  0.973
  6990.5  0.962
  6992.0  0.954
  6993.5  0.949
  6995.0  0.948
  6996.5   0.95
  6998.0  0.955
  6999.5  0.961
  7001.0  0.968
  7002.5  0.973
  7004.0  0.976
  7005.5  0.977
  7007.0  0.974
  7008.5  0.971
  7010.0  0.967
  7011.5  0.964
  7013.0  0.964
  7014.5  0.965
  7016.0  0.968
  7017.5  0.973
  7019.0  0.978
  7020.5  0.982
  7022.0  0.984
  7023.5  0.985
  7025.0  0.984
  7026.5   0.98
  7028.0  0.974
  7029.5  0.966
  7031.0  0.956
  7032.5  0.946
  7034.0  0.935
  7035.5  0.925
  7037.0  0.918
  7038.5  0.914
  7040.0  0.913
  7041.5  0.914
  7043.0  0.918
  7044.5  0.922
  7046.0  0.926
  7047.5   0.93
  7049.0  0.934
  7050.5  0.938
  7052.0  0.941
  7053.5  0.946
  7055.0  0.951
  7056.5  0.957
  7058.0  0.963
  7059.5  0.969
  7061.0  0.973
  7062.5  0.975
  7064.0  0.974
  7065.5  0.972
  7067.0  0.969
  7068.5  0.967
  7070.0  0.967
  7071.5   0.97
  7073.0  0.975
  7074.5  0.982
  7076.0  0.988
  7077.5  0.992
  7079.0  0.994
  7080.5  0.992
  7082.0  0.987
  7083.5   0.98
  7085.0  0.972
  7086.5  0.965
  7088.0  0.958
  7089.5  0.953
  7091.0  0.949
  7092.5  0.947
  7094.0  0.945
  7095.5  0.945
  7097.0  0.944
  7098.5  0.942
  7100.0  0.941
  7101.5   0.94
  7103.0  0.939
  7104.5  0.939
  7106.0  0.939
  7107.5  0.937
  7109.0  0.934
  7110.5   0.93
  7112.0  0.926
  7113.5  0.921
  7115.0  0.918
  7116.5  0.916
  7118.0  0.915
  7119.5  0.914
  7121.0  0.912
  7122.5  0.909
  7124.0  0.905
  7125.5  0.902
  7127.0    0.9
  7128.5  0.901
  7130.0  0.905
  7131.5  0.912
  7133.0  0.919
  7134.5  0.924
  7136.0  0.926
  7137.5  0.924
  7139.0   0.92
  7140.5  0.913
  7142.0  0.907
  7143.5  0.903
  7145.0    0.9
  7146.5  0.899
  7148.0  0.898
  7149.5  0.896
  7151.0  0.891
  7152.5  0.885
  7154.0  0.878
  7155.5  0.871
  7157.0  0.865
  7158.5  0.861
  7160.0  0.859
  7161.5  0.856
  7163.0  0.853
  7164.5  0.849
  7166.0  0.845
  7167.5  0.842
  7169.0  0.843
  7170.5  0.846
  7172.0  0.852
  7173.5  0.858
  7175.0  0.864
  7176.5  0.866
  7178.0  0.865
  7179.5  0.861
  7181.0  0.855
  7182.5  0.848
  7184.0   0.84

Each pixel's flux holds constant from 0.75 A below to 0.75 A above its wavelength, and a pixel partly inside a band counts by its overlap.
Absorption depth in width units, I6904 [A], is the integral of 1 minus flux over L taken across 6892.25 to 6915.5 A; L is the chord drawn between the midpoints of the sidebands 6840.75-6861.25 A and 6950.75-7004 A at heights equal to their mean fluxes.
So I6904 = 0.5 A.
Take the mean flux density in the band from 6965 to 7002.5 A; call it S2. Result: 0.971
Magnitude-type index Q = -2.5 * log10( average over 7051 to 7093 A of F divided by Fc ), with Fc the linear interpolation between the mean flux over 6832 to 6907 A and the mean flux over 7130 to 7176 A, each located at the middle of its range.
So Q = -0.082 mag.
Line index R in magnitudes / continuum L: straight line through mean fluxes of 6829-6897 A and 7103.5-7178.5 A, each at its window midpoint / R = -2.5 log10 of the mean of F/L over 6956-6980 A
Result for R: -0.05 mag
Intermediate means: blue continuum 0.943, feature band 0.964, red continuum 0.895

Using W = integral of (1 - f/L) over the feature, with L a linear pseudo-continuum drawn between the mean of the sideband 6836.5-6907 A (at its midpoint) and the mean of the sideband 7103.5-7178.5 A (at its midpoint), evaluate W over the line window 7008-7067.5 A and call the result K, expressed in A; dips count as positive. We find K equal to -2.9 A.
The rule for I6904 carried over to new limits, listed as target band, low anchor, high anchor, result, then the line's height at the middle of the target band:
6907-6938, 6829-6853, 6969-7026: 0.99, 0.977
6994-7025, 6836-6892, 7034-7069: -0.90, 0.942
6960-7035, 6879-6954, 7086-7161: -3.00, 0.932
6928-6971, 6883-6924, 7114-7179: -0.53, 0.936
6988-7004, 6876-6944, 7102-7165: -0.63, 0.924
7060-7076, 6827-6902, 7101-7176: -1.12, 0.909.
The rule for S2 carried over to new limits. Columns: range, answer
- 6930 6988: 0.962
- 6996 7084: 0.961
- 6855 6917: 0.93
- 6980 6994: 0.984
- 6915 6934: 0.945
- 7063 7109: 0.962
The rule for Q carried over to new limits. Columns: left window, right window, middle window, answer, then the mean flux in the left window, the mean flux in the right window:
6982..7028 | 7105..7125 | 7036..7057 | 0.027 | 0.973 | 0.921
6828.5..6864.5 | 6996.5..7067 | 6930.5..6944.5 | 0.034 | 0.973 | 0.957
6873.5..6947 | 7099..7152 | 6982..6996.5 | -0.052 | 0.937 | 0.916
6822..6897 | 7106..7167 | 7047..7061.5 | -0.041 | 0.951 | 0.9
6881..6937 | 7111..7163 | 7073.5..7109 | -0.059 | 0.939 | 0.901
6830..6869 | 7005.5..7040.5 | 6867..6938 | 0.040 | 0.965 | 0.961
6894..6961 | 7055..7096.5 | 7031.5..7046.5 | 0.047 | 0.949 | 0.969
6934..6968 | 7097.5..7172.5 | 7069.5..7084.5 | -0.074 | 0.956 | 0.901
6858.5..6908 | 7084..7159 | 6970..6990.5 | -0.076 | 0.92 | 0.919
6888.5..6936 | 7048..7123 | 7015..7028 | -0.034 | 0.943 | 0.952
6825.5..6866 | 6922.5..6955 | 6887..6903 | 0.026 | 0.975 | 0.944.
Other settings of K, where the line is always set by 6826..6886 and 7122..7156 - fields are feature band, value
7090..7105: -0.5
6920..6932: 0.0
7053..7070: -0.9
